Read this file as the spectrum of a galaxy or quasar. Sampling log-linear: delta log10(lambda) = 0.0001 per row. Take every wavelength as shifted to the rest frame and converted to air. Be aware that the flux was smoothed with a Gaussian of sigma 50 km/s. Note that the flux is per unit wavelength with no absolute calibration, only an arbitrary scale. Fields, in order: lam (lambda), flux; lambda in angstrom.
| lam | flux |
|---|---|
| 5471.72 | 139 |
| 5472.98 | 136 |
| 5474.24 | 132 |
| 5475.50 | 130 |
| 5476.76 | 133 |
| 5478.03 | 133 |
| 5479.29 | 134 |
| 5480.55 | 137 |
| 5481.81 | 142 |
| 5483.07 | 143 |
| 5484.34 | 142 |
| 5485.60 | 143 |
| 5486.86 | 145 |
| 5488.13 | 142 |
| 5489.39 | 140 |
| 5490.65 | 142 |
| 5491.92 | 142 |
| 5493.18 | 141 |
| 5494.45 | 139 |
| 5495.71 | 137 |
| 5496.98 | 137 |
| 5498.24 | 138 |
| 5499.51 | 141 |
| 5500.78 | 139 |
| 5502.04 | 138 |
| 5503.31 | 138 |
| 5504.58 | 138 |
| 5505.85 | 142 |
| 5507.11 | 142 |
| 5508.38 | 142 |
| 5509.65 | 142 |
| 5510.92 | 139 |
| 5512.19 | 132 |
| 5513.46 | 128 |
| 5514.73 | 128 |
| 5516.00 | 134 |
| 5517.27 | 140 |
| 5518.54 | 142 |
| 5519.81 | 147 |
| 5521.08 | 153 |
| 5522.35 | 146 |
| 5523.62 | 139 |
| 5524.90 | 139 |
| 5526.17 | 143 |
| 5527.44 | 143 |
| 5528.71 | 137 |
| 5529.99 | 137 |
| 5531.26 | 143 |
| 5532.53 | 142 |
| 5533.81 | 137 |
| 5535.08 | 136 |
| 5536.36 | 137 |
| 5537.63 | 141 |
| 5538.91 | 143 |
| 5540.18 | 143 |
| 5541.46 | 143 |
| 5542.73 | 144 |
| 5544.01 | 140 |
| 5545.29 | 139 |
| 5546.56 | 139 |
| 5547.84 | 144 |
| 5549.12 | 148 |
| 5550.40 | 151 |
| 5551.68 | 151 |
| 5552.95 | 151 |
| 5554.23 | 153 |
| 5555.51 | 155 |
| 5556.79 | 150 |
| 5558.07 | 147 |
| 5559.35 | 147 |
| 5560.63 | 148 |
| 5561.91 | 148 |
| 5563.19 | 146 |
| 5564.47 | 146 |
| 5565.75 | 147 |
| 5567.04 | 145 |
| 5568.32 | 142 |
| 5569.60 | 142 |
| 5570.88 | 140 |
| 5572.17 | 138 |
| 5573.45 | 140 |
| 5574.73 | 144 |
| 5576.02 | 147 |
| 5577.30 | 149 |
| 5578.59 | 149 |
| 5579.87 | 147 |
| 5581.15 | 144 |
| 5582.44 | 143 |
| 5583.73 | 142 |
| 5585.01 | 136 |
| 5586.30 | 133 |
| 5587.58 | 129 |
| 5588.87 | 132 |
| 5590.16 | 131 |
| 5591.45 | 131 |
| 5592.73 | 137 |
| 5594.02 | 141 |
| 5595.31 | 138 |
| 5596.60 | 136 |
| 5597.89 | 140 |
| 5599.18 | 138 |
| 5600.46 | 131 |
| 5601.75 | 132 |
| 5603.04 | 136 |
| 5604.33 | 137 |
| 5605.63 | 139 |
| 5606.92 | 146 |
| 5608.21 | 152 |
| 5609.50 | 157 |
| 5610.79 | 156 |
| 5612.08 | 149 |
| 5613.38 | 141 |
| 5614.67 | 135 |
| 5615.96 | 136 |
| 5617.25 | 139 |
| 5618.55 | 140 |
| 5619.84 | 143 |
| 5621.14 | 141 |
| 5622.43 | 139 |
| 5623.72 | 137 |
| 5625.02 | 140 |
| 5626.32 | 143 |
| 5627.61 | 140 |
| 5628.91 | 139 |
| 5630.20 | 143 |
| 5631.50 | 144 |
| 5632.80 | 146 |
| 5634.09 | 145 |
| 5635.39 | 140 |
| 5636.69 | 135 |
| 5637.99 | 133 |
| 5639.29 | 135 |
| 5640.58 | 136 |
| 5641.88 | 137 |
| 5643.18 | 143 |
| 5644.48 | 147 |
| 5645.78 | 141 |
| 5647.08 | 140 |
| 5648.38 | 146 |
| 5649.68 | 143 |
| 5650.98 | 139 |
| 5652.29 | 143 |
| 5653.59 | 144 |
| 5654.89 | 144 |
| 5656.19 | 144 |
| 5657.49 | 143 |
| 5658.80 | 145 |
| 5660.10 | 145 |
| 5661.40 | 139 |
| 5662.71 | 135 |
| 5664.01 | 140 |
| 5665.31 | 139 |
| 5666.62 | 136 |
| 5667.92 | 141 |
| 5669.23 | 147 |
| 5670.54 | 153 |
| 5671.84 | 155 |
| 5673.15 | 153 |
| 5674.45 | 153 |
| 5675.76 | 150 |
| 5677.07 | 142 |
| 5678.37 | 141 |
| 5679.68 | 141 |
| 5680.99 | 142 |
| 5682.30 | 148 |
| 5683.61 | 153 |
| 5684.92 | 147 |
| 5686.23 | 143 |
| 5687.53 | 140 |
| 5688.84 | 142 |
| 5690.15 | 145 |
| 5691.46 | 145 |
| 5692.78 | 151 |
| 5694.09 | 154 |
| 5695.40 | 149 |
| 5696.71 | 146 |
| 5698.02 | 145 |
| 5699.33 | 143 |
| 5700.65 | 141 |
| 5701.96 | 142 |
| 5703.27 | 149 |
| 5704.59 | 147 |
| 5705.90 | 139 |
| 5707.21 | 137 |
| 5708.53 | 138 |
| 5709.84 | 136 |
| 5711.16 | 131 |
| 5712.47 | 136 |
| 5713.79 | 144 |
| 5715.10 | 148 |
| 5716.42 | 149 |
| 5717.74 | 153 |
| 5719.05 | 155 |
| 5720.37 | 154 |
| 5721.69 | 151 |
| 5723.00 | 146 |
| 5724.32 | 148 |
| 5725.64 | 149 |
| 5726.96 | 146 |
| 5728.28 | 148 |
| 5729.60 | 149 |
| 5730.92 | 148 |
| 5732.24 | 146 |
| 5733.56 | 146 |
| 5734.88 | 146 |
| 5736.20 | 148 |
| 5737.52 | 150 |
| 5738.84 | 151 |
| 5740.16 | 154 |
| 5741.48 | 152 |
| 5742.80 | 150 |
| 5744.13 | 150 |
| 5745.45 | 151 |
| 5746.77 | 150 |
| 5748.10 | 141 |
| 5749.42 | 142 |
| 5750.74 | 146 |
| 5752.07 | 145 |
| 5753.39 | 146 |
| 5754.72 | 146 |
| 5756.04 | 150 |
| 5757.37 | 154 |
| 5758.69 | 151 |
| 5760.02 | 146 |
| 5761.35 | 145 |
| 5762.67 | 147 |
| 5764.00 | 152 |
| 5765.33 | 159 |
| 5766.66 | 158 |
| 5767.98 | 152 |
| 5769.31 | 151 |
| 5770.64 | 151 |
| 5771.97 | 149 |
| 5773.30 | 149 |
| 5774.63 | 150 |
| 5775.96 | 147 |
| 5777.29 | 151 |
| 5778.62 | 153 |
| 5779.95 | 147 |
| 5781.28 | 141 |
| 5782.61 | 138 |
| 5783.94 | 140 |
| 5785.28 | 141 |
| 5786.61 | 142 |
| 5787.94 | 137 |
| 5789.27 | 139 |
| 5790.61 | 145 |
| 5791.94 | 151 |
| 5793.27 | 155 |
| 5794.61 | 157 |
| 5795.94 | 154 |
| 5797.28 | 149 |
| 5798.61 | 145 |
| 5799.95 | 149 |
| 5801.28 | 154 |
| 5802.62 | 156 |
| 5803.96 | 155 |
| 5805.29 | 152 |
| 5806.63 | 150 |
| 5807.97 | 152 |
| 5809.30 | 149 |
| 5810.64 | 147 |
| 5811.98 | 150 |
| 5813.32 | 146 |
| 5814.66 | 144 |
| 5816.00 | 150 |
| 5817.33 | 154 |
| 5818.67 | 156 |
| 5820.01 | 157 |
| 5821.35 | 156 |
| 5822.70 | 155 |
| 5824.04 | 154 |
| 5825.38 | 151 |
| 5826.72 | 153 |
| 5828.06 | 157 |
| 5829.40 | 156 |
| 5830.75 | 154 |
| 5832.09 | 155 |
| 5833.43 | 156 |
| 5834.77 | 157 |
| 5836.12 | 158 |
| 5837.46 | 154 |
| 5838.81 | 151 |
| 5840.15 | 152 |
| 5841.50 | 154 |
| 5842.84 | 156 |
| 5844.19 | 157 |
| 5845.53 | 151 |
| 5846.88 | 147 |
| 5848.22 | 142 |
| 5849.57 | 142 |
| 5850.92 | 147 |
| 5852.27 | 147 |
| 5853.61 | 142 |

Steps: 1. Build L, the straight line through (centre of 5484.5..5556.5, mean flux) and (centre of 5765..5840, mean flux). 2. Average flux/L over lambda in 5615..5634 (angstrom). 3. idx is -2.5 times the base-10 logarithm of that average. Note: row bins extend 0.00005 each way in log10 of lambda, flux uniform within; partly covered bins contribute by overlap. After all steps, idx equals 0.03 mag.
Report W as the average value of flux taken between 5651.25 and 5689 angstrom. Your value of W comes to 144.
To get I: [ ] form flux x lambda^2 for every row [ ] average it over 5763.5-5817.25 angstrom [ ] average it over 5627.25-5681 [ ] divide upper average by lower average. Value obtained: 1.10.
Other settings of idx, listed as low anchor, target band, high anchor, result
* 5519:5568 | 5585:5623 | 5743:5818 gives 0.05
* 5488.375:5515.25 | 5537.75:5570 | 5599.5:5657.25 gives -0.05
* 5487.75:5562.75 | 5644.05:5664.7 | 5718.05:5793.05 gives 0.02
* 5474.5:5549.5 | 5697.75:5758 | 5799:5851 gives 0.01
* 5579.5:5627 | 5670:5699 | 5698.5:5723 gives -0.03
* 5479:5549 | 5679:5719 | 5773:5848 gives 0.02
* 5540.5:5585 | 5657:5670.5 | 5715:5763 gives 0.04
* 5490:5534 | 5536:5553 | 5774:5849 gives -0.02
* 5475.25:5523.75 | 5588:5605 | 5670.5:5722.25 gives 0.06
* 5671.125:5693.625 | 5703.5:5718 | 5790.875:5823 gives 0.05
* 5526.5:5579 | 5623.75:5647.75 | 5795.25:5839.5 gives 0.05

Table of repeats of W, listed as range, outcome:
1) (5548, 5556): 151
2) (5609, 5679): 143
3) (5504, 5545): 140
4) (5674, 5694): 146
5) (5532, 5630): 142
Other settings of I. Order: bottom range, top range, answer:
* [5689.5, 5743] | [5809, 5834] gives 1.08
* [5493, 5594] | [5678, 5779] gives 1.11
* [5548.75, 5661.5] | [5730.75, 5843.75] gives 1.13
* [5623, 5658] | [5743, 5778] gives 1.10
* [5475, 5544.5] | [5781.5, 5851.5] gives 1.20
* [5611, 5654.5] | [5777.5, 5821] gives 1.12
